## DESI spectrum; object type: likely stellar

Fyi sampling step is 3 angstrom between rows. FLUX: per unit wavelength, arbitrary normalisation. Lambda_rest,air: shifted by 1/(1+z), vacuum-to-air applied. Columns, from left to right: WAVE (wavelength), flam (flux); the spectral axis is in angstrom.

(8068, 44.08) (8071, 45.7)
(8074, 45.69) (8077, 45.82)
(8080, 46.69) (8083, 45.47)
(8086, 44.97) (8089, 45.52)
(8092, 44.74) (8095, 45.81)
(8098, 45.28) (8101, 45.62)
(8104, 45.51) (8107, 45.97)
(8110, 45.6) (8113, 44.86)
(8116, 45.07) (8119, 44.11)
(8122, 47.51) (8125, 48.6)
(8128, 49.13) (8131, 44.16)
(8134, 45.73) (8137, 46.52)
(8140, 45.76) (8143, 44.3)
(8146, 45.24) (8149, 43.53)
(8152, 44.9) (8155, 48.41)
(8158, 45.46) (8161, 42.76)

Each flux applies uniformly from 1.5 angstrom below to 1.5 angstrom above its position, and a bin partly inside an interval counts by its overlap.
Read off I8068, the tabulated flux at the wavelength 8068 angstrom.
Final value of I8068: 44.08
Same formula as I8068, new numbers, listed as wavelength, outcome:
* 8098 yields 45.28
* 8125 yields 48.6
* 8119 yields 44.11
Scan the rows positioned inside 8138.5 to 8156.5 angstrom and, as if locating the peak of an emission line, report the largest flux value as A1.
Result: 48.41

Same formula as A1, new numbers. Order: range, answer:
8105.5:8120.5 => 45.97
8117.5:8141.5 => 49.13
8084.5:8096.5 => 45.81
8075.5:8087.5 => 46.69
